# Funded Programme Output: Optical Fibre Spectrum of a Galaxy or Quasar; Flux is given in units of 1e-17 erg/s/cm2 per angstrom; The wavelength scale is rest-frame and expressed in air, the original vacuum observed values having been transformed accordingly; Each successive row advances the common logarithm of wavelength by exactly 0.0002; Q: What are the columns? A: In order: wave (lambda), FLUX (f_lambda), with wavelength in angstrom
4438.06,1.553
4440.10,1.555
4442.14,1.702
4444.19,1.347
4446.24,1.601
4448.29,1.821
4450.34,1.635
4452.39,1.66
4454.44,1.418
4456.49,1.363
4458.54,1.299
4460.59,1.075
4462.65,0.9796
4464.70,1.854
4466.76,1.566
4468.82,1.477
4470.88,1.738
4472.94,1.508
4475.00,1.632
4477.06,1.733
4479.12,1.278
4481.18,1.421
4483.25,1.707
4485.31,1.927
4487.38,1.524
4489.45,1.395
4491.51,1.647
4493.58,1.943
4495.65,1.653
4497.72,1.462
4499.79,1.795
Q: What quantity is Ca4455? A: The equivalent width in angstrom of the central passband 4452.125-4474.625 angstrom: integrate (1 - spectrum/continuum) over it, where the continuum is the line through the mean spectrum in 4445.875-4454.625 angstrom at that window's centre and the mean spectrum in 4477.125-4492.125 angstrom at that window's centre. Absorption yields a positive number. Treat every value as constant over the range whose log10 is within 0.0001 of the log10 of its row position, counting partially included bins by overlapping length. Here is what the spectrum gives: 2.4 angstrom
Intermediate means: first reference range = 1.65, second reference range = 1.57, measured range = 1.45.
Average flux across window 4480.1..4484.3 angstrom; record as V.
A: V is 1.56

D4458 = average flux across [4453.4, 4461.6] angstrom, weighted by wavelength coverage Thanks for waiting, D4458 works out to 1.29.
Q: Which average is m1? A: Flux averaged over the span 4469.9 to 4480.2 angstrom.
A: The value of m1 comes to 1.58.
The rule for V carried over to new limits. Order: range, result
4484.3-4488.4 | 1.72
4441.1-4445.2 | 1.53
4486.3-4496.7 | 1.63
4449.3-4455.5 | 1.57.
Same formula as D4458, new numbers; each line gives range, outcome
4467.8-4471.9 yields 1.61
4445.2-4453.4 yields 1.68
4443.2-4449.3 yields 1.59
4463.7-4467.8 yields 1.71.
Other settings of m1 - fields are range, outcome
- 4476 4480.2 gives 1.51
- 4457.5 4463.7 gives 1.12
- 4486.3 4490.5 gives 1.47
